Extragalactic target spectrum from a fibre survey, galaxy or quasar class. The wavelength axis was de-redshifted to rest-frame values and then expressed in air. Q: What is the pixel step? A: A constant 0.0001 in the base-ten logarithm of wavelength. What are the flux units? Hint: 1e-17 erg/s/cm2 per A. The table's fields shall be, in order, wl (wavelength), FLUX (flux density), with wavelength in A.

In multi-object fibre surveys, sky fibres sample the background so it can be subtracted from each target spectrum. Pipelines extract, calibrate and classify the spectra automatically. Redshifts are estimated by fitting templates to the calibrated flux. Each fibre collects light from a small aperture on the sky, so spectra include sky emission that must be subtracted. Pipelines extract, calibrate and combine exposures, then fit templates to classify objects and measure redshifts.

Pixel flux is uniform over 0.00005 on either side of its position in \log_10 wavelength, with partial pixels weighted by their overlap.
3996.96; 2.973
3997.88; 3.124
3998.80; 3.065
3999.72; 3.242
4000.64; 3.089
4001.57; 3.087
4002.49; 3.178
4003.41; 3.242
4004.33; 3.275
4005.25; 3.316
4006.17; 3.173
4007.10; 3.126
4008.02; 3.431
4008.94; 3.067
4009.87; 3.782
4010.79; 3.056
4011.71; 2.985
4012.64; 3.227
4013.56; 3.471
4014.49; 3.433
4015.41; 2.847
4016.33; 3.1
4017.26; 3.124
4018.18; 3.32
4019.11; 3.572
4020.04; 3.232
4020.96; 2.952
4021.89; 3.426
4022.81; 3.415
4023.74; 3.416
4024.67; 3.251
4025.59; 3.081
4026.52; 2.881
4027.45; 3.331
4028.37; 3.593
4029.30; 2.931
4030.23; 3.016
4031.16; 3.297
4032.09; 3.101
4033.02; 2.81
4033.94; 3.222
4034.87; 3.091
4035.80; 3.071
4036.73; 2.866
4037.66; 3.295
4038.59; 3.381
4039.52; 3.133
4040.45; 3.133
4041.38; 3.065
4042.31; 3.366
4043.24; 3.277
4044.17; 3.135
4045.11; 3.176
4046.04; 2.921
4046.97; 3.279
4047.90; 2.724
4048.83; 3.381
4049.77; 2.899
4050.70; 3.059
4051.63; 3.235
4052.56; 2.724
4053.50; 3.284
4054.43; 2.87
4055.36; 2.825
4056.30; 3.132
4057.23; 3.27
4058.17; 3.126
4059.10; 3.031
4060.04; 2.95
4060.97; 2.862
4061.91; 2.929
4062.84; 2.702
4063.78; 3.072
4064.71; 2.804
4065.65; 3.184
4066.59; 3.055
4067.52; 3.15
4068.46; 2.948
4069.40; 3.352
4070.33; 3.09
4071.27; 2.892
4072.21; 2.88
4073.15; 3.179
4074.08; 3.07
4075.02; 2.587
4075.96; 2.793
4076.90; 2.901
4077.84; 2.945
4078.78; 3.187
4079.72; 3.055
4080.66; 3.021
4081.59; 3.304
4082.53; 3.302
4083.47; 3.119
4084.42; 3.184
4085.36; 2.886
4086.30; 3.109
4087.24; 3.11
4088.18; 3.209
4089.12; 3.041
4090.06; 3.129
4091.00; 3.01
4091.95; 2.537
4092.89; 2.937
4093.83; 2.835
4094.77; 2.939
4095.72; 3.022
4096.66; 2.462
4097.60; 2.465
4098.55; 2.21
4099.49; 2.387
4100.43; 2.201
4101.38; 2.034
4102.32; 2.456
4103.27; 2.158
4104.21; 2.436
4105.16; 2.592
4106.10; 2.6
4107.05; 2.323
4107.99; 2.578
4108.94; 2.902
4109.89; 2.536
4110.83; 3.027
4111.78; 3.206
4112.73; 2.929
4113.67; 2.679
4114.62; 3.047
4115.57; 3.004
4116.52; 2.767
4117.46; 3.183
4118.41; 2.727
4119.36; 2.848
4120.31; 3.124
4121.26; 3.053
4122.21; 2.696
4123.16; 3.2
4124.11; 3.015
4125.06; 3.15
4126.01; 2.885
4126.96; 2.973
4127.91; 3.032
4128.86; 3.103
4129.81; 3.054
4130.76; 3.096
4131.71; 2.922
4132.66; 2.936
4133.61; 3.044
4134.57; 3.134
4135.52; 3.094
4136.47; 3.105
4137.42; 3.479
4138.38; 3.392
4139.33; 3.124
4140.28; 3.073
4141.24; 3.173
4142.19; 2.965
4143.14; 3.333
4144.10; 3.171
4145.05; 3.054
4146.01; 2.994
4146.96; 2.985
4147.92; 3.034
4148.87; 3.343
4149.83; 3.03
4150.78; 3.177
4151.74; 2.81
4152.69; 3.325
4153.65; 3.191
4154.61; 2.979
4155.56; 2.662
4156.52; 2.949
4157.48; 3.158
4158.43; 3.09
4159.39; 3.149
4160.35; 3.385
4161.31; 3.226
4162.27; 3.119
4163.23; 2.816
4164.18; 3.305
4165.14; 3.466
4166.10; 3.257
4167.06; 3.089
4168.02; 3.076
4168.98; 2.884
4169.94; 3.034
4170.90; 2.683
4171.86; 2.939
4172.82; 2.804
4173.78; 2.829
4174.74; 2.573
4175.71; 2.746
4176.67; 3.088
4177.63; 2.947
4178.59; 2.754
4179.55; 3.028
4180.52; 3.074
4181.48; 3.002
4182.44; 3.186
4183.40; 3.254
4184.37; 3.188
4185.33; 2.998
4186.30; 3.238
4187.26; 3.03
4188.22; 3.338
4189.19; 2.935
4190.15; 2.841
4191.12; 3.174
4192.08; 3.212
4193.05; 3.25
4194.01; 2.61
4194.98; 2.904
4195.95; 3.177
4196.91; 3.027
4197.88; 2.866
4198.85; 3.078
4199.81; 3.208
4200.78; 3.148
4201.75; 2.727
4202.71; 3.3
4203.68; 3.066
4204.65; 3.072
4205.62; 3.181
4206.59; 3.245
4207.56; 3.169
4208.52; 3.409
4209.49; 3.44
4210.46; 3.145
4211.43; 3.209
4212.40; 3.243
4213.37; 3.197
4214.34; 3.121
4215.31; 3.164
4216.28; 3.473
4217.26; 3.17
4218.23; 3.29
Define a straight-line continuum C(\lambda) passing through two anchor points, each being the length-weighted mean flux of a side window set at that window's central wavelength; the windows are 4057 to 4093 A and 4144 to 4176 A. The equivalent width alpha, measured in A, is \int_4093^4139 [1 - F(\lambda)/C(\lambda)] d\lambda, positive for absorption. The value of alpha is 2.9 A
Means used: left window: 3.02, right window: 3.04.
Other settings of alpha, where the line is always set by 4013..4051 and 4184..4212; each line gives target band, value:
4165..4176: 0.7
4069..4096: 1.1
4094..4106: 2.6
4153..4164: 0.2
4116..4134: 0.9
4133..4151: 0.0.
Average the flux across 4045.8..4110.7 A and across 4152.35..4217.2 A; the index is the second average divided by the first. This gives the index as 1.07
